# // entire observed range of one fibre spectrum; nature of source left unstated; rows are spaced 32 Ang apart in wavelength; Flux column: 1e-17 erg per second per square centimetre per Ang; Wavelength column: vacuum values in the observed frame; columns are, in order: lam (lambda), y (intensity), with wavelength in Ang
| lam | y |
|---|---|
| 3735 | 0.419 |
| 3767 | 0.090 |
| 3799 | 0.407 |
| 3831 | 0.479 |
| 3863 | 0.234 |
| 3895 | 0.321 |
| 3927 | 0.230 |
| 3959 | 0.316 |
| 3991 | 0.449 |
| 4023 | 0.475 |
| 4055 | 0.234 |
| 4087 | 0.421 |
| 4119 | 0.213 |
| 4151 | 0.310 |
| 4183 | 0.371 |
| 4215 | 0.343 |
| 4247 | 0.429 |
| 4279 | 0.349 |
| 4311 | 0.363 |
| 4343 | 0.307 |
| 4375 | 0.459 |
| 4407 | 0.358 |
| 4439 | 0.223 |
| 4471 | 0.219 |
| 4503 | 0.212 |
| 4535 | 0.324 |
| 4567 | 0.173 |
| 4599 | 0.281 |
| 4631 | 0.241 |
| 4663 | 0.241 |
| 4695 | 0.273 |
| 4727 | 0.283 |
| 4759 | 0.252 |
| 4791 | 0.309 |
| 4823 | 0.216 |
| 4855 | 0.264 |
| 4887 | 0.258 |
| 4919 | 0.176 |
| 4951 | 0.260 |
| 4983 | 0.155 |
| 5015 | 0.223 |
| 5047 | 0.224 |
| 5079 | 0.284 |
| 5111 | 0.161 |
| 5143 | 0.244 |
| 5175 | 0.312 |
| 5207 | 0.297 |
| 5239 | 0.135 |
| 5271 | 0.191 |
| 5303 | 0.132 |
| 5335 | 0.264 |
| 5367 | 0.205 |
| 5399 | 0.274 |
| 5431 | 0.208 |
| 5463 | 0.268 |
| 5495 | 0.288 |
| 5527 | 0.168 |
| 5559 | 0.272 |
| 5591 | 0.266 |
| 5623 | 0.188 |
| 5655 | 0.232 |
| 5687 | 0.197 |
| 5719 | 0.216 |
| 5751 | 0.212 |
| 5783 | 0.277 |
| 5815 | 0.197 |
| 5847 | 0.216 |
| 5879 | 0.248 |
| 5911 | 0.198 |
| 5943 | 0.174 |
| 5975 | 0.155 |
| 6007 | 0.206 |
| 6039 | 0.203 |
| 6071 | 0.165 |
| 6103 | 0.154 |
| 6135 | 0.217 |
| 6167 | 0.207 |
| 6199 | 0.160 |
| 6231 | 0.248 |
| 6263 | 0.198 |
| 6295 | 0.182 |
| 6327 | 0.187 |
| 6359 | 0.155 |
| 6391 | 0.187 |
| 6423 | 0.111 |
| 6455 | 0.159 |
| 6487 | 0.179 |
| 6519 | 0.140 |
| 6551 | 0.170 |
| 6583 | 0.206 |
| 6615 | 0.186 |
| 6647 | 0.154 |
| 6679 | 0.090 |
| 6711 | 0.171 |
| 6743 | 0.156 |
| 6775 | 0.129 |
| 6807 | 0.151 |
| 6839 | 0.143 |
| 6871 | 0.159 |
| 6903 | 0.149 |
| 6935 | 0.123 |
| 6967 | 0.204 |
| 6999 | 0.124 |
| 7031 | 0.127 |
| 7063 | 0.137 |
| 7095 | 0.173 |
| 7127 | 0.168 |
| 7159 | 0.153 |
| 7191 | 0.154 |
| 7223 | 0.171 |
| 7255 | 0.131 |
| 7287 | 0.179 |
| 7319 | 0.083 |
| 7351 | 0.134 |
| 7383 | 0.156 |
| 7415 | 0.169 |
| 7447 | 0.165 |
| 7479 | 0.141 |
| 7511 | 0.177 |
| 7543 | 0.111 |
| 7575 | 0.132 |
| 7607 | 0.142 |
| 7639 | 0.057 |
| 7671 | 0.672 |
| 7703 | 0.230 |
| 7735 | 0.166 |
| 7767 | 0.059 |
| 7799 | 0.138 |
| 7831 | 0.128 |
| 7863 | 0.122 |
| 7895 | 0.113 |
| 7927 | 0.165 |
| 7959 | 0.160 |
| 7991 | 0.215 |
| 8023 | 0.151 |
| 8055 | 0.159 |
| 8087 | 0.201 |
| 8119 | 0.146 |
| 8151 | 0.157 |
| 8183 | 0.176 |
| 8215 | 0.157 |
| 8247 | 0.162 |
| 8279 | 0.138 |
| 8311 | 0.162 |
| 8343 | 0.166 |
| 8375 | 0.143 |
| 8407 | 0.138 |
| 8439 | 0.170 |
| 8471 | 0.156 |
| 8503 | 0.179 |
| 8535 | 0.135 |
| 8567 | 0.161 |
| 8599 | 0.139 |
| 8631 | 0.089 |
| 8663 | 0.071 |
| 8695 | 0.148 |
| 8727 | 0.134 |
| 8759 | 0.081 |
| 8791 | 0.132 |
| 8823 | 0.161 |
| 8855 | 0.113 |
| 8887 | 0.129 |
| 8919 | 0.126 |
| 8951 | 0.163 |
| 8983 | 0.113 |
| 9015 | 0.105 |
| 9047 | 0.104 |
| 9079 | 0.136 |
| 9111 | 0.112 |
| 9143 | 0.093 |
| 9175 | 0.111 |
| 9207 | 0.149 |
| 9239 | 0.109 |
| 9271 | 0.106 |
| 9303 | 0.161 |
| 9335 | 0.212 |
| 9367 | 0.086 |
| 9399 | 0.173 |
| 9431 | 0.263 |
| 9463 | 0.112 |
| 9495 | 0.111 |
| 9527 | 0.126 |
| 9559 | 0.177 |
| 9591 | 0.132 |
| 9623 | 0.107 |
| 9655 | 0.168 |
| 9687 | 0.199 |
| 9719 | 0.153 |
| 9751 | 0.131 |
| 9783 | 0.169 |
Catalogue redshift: 1.06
